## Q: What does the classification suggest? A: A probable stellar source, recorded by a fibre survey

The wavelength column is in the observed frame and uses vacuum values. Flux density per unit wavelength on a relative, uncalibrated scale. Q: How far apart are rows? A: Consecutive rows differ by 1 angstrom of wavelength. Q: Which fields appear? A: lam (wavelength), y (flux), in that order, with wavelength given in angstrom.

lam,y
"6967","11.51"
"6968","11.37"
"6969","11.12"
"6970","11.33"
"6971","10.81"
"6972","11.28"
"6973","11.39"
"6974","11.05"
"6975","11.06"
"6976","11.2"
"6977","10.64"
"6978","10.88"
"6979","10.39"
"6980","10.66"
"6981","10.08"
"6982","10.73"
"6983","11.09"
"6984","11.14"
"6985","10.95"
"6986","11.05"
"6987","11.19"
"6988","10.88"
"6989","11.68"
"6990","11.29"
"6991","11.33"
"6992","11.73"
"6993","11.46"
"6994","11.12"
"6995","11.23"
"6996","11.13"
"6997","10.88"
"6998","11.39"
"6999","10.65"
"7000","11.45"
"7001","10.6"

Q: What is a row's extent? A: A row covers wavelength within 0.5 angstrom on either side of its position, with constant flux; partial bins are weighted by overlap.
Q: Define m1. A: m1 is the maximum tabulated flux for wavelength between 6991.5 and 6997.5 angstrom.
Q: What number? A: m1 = 11.73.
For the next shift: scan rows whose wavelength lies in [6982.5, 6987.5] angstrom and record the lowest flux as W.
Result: 10.95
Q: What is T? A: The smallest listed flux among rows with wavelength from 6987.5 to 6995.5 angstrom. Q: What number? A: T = 10.88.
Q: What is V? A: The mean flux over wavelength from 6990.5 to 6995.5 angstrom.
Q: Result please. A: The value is 11.4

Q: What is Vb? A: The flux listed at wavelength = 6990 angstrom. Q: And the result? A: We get 11.29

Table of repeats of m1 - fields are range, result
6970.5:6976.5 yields 11.39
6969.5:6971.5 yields 11.33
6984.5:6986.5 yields 11.05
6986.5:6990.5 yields 11.68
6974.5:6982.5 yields 11.2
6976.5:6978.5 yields 10.88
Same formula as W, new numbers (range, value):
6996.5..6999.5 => 10.65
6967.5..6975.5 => 10.81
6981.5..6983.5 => 10.73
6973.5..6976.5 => 11.05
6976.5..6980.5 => 10.39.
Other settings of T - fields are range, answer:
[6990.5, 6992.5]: 11.33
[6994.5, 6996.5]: 11.13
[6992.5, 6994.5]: 11.12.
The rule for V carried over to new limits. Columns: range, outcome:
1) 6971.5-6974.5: 11.2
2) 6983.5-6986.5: 11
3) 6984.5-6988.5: 11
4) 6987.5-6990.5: 11.3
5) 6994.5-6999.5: 11.1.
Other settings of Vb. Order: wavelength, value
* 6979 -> 10.39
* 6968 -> 11.37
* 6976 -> 11.2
